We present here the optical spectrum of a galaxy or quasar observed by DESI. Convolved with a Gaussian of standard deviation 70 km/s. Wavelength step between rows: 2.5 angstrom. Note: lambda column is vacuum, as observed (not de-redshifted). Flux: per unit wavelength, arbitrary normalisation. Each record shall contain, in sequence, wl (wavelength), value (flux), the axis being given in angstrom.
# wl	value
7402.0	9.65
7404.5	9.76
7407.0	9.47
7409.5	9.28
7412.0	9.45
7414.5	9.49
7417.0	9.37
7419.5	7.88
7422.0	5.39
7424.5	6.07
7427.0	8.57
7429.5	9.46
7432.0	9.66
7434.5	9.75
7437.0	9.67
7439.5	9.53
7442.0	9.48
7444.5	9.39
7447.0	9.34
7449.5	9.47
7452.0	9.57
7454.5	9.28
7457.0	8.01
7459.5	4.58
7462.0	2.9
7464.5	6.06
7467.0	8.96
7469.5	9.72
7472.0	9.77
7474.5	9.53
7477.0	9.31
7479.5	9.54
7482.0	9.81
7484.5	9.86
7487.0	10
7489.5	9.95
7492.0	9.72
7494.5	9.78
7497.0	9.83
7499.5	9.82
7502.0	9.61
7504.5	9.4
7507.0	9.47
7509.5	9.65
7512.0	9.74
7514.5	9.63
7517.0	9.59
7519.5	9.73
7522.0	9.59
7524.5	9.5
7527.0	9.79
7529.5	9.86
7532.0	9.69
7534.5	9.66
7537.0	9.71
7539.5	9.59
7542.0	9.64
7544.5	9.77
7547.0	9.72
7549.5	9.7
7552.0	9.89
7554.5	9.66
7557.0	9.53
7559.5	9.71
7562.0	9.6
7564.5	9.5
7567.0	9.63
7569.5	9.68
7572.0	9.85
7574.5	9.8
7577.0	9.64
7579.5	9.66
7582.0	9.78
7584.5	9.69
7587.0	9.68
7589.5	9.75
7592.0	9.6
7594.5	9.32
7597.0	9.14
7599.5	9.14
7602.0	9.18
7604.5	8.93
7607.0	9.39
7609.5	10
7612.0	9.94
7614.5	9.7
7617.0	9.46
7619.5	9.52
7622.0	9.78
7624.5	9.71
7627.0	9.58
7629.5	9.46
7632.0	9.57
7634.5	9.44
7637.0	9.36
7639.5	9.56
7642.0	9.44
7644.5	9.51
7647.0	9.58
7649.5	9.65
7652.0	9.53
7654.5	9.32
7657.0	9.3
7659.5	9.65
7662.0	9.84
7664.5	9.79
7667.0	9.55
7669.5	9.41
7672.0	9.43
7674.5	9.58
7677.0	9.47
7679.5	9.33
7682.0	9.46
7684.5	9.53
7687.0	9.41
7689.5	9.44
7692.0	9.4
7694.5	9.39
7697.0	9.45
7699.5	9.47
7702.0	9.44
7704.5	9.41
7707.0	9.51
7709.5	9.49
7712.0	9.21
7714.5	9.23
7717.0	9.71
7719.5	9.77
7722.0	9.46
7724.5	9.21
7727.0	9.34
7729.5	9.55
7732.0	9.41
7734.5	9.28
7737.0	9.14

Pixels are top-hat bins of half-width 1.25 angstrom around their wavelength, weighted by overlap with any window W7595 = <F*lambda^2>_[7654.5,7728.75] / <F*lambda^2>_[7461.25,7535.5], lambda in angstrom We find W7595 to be 1.06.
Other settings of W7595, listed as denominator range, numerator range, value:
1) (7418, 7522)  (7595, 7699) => 1.11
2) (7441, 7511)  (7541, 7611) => 1.09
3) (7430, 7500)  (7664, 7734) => 1.12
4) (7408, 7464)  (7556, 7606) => 1.18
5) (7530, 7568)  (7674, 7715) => 1.01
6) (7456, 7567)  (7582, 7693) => 1.06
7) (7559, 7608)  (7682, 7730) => 1.02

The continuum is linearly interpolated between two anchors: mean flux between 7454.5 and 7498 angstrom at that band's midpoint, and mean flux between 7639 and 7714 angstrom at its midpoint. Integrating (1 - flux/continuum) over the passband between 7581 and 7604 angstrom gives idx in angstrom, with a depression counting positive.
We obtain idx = -0.8 angstrom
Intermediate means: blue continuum 8.68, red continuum 9.48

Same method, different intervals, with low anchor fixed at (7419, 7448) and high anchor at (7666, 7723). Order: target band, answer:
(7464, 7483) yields -0.82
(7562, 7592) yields -1.88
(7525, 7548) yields -1.81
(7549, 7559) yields -0.72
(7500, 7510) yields -0.72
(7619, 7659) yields -0.97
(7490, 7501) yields -1.14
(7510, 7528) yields -1.42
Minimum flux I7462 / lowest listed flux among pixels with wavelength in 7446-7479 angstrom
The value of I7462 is 2.9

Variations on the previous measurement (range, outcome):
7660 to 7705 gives 9.33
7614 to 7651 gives 9.36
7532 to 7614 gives 8.93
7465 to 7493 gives 8.96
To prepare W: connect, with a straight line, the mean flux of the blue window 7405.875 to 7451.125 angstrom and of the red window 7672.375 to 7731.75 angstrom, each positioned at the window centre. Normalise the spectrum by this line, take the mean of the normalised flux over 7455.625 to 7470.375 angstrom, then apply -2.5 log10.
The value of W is 0.328 mag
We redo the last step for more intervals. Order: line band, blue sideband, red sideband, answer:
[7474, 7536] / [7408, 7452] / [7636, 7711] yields -0.07 mag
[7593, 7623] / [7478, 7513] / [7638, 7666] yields 0.02 mag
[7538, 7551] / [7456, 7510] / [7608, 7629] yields -0.05 mag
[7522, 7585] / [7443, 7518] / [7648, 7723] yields -0.06 mag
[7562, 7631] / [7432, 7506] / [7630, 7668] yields -0.02 mag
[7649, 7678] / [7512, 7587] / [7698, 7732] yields 0.00 mag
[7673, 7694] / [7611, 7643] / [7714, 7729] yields 0.01 mag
